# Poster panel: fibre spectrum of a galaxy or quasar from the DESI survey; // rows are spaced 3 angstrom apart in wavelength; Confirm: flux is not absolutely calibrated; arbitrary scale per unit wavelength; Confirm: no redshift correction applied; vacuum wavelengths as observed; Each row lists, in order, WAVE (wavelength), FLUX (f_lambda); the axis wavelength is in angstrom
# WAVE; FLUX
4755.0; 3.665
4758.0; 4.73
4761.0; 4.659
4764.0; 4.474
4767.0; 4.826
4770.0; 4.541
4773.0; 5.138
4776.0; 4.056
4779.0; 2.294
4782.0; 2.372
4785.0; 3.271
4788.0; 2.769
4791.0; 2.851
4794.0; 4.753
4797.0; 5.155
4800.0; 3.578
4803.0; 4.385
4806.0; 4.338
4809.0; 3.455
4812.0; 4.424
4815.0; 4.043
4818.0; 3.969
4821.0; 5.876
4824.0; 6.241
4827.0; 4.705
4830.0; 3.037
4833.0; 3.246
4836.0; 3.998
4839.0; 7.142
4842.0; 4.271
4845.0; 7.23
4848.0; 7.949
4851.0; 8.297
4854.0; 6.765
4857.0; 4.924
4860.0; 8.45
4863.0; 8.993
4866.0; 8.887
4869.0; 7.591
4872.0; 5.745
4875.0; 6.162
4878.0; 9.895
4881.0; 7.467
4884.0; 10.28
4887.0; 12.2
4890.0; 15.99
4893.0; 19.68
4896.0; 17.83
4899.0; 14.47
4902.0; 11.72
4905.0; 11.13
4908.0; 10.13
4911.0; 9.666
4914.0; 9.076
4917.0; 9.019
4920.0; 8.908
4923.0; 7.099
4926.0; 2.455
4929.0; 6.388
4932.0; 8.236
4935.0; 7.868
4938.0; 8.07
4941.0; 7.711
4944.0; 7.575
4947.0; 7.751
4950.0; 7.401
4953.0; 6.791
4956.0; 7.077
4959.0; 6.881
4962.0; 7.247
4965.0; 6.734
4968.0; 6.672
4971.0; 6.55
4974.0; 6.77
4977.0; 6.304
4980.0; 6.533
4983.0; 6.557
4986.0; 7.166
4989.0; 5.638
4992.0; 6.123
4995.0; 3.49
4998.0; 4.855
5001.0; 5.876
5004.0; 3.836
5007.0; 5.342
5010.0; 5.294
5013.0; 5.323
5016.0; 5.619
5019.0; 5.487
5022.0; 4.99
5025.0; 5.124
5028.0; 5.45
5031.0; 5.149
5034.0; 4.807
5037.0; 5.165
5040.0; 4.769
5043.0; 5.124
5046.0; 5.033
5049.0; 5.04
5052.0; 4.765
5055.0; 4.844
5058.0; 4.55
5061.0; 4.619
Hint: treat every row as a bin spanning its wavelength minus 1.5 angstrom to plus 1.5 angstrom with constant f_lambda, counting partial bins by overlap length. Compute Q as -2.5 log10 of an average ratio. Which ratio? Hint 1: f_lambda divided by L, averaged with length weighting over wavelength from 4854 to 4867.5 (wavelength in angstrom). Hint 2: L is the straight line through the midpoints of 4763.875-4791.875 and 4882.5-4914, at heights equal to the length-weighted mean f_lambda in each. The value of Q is 0.30 mag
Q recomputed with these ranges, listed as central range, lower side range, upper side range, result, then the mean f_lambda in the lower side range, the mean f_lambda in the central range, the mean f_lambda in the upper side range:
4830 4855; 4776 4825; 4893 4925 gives 0.160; 3.97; 5.91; 11.2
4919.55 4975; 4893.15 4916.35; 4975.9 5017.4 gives 0.275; 12.3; 7.03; 5.56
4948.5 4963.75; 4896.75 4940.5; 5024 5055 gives 0.101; 9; 7.07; 5.03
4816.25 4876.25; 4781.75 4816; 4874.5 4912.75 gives 0.281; 3.83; 6.17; 12.2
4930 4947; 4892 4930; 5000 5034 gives 0.166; 10.5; 7.84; 5.2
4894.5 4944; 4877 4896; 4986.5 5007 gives 0.168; 13.1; 9.31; 5.1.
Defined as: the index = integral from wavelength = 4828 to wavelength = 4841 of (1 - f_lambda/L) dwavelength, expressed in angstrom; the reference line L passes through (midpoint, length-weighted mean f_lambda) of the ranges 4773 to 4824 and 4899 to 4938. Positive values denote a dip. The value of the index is 2.5 angstrom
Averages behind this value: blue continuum 3.96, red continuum 8.69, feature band 4.37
